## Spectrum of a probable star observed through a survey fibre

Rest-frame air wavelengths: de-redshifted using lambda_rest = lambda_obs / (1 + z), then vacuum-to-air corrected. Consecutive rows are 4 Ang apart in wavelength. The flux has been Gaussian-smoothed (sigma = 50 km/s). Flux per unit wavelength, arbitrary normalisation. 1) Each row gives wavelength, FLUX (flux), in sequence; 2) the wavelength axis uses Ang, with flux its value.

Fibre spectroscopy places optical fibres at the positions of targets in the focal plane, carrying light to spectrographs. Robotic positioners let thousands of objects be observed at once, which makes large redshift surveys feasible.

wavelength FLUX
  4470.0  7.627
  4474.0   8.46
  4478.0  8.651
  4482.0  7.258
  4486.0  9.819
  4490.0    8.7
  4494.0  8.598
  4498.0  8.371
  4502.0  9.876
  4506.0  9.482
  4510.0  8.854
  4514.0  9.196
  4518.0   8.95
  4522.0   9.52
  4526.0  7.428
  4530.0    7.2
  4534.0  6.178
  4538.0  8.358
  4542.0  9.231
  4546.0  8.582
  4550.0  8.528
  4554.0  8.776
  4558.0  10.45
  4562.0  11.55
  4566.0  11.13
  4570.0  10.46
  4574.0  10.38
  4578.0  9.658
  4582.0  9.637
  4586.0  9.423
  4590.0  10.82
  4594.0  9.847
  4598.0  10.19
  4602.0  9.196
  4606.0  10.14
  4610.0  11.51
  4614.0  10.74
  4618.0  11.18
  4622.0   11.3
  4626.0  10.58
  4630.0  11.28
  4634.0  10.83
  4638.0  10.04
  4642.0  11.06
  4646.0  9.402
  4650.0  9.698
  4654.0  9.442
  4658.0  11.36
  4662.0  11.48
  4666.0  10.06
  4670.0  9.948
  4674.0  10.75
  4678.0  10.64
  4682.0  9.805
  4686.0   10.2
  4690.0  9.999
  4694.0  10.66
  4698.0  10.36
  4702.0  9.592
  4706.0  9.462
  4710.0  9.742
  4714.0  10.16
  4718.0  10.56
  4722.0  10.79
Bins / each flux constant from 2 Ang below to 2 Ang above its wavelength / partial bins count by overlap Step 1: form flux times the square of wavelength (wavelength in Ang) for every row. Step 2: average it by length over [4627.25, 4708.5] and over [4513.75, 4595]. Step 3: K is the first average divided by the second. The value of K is 1.16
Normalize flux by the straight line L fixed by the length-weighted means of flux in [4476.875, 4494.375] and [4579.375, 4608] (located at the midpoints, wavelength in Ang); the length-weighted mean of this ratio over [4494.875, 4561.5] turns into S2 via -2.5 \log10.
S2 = 0.043 mag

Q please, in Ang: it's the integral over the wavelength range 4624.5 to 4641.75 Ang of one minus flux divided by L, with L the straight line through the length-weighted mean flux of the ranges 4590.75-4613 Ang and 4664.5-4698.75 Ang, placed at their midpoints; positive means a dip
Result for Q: -0.8 Ang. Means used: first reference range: 10.2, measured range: 10.7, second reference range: 10.3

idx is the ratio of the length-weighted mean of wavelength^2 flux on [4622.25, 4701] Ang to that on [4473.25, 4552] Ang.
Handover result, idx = 1.30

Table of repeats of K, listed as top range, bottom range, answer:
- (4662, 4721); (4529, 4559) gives 1.30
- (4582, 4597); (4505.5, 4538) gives 1.24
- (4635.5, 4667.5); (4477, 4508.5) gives 1.25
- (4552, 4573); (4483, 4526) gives 1.19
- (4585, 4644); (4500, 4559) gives 1.26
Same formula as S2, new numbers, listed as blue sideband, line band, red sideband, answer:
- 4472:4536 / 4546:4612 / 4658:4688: -0.074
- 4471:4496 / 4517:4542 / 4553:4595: 0.174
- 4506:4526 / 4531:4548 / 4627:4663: 0.155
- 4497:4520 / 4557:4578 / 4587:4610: -0.096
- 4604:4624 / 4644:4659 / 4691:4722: 0.079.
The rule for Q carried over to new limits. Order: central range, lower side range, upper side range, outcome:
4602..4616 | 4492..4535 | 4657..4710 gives -1.5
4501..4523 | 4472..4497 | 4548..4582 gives -0.5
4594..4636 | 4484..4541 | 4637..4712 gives -4.5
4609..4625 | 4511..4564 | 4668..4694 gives -2.6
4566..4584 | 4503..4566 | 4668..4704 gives -1.8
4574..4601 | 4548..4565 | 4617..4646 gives 0.9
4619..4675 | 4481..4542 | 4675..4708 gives -4.6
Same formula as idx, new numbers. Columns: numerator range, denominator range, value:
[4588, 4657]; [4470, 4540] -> 1.29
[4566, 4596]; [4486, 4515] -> 1.16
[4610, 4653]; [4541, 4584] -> 1.11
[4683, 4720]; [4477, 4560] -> 1.26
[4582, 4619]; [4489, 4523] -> 1.18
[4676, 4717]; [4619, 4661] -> 0.98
